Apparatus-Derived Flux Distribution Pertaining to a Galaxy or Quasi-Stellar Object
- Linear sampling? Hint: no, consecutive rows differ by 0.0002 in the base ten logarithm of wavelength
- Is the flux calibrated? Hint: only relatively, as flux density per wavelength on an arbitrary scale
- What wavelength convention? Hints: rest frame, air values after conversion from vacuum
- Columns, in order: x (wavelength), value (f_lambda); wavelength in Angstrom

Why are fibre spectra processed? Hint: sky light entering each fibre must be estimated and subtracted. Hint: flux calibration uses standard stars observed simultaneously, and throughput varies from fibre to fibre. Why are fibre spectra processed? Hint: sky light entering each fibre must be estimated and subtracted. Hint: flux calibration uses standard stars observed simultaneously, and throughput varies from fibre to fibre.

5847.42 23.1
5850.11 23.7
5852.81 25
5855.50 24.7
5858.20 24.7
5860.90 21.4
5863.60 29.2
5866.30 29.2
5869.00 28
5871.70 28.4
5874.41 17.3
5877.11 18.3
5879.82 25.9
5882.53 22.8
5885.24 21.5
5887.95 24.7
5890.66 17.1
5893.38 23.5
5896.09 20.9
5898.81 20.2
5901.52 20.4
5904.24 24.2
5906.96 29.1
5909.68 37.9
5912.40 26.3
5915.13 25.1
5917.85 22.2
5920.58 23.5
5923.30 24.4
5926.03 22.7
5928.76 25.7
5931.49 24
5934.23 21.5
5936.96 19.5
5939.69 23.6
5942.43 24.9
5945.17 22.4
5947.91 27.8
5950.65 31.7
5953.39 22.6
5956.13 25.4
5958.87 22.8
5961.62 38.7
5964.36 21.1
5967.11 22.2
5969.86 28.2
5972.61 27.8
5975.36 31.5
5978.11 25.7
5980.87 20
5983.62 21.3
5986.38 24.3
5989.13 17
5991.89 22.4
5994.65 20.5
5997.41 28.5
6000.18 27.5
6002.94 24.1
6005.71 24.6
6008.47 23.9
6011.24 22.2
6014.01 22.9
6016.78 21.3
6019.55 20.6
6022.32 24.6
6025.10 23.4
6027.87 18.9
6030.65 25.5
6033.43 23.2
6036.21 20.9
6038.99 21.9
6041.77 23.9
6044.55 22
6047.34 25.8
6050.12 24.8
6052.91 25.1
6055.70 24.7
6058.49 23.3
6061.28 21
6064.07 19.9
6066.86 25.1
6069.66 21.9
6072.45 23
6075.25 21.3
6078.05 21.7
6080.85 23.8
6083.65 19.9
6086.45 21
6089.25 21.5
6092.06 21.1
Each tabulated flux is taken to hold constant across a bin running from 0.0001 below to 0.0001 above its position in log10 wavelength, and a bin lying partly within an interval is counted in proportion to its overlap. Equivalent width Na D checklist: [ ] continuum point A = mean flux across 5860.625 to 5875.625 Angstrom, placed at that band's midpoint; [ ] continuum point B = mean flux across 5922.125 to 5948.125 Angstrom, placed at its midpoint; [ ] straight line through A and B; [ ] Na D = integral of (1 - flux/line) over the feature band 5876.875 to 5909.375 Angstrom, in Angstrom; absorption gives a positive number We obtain 2.6 Angstrom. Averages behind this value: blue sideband 26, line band 23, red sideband 23.5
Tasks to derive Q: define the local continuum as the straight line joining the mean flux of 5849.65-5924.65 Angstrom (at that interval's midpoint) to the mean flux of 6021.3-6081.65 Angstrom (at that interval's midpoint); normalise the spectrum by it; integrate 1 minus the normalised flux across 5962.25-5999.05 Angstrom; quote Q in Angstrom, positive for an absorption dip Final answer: -1.0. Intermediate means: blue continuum 24.3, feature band 24.2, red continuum 23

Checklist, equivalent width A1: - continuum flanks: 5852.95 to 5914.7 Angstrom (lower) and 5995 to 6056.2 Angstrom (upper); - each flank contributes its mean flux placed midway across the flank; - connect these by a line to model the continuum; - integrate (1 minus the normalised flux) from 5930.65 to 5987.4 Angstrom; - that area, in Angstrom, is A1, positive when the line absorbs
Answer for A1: -2.8 Angstrom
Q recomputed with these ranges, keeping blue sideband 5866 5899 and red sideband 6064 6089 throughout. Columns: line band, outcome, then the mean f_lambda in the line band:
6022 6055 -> -1.7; 23.3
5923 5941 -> -0.3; 23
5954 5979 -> -5.0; 26.9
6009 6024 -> -0.1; 22.4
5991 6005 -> -1.5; 24.7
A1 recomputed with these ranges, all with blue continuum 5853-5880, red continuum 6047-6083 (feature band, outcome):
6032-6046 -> 0.5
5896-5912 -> -1.0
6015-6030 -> 0.9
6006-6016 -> 0.2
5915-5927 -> 0.4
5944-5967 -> -2.3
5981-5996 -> 1.7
